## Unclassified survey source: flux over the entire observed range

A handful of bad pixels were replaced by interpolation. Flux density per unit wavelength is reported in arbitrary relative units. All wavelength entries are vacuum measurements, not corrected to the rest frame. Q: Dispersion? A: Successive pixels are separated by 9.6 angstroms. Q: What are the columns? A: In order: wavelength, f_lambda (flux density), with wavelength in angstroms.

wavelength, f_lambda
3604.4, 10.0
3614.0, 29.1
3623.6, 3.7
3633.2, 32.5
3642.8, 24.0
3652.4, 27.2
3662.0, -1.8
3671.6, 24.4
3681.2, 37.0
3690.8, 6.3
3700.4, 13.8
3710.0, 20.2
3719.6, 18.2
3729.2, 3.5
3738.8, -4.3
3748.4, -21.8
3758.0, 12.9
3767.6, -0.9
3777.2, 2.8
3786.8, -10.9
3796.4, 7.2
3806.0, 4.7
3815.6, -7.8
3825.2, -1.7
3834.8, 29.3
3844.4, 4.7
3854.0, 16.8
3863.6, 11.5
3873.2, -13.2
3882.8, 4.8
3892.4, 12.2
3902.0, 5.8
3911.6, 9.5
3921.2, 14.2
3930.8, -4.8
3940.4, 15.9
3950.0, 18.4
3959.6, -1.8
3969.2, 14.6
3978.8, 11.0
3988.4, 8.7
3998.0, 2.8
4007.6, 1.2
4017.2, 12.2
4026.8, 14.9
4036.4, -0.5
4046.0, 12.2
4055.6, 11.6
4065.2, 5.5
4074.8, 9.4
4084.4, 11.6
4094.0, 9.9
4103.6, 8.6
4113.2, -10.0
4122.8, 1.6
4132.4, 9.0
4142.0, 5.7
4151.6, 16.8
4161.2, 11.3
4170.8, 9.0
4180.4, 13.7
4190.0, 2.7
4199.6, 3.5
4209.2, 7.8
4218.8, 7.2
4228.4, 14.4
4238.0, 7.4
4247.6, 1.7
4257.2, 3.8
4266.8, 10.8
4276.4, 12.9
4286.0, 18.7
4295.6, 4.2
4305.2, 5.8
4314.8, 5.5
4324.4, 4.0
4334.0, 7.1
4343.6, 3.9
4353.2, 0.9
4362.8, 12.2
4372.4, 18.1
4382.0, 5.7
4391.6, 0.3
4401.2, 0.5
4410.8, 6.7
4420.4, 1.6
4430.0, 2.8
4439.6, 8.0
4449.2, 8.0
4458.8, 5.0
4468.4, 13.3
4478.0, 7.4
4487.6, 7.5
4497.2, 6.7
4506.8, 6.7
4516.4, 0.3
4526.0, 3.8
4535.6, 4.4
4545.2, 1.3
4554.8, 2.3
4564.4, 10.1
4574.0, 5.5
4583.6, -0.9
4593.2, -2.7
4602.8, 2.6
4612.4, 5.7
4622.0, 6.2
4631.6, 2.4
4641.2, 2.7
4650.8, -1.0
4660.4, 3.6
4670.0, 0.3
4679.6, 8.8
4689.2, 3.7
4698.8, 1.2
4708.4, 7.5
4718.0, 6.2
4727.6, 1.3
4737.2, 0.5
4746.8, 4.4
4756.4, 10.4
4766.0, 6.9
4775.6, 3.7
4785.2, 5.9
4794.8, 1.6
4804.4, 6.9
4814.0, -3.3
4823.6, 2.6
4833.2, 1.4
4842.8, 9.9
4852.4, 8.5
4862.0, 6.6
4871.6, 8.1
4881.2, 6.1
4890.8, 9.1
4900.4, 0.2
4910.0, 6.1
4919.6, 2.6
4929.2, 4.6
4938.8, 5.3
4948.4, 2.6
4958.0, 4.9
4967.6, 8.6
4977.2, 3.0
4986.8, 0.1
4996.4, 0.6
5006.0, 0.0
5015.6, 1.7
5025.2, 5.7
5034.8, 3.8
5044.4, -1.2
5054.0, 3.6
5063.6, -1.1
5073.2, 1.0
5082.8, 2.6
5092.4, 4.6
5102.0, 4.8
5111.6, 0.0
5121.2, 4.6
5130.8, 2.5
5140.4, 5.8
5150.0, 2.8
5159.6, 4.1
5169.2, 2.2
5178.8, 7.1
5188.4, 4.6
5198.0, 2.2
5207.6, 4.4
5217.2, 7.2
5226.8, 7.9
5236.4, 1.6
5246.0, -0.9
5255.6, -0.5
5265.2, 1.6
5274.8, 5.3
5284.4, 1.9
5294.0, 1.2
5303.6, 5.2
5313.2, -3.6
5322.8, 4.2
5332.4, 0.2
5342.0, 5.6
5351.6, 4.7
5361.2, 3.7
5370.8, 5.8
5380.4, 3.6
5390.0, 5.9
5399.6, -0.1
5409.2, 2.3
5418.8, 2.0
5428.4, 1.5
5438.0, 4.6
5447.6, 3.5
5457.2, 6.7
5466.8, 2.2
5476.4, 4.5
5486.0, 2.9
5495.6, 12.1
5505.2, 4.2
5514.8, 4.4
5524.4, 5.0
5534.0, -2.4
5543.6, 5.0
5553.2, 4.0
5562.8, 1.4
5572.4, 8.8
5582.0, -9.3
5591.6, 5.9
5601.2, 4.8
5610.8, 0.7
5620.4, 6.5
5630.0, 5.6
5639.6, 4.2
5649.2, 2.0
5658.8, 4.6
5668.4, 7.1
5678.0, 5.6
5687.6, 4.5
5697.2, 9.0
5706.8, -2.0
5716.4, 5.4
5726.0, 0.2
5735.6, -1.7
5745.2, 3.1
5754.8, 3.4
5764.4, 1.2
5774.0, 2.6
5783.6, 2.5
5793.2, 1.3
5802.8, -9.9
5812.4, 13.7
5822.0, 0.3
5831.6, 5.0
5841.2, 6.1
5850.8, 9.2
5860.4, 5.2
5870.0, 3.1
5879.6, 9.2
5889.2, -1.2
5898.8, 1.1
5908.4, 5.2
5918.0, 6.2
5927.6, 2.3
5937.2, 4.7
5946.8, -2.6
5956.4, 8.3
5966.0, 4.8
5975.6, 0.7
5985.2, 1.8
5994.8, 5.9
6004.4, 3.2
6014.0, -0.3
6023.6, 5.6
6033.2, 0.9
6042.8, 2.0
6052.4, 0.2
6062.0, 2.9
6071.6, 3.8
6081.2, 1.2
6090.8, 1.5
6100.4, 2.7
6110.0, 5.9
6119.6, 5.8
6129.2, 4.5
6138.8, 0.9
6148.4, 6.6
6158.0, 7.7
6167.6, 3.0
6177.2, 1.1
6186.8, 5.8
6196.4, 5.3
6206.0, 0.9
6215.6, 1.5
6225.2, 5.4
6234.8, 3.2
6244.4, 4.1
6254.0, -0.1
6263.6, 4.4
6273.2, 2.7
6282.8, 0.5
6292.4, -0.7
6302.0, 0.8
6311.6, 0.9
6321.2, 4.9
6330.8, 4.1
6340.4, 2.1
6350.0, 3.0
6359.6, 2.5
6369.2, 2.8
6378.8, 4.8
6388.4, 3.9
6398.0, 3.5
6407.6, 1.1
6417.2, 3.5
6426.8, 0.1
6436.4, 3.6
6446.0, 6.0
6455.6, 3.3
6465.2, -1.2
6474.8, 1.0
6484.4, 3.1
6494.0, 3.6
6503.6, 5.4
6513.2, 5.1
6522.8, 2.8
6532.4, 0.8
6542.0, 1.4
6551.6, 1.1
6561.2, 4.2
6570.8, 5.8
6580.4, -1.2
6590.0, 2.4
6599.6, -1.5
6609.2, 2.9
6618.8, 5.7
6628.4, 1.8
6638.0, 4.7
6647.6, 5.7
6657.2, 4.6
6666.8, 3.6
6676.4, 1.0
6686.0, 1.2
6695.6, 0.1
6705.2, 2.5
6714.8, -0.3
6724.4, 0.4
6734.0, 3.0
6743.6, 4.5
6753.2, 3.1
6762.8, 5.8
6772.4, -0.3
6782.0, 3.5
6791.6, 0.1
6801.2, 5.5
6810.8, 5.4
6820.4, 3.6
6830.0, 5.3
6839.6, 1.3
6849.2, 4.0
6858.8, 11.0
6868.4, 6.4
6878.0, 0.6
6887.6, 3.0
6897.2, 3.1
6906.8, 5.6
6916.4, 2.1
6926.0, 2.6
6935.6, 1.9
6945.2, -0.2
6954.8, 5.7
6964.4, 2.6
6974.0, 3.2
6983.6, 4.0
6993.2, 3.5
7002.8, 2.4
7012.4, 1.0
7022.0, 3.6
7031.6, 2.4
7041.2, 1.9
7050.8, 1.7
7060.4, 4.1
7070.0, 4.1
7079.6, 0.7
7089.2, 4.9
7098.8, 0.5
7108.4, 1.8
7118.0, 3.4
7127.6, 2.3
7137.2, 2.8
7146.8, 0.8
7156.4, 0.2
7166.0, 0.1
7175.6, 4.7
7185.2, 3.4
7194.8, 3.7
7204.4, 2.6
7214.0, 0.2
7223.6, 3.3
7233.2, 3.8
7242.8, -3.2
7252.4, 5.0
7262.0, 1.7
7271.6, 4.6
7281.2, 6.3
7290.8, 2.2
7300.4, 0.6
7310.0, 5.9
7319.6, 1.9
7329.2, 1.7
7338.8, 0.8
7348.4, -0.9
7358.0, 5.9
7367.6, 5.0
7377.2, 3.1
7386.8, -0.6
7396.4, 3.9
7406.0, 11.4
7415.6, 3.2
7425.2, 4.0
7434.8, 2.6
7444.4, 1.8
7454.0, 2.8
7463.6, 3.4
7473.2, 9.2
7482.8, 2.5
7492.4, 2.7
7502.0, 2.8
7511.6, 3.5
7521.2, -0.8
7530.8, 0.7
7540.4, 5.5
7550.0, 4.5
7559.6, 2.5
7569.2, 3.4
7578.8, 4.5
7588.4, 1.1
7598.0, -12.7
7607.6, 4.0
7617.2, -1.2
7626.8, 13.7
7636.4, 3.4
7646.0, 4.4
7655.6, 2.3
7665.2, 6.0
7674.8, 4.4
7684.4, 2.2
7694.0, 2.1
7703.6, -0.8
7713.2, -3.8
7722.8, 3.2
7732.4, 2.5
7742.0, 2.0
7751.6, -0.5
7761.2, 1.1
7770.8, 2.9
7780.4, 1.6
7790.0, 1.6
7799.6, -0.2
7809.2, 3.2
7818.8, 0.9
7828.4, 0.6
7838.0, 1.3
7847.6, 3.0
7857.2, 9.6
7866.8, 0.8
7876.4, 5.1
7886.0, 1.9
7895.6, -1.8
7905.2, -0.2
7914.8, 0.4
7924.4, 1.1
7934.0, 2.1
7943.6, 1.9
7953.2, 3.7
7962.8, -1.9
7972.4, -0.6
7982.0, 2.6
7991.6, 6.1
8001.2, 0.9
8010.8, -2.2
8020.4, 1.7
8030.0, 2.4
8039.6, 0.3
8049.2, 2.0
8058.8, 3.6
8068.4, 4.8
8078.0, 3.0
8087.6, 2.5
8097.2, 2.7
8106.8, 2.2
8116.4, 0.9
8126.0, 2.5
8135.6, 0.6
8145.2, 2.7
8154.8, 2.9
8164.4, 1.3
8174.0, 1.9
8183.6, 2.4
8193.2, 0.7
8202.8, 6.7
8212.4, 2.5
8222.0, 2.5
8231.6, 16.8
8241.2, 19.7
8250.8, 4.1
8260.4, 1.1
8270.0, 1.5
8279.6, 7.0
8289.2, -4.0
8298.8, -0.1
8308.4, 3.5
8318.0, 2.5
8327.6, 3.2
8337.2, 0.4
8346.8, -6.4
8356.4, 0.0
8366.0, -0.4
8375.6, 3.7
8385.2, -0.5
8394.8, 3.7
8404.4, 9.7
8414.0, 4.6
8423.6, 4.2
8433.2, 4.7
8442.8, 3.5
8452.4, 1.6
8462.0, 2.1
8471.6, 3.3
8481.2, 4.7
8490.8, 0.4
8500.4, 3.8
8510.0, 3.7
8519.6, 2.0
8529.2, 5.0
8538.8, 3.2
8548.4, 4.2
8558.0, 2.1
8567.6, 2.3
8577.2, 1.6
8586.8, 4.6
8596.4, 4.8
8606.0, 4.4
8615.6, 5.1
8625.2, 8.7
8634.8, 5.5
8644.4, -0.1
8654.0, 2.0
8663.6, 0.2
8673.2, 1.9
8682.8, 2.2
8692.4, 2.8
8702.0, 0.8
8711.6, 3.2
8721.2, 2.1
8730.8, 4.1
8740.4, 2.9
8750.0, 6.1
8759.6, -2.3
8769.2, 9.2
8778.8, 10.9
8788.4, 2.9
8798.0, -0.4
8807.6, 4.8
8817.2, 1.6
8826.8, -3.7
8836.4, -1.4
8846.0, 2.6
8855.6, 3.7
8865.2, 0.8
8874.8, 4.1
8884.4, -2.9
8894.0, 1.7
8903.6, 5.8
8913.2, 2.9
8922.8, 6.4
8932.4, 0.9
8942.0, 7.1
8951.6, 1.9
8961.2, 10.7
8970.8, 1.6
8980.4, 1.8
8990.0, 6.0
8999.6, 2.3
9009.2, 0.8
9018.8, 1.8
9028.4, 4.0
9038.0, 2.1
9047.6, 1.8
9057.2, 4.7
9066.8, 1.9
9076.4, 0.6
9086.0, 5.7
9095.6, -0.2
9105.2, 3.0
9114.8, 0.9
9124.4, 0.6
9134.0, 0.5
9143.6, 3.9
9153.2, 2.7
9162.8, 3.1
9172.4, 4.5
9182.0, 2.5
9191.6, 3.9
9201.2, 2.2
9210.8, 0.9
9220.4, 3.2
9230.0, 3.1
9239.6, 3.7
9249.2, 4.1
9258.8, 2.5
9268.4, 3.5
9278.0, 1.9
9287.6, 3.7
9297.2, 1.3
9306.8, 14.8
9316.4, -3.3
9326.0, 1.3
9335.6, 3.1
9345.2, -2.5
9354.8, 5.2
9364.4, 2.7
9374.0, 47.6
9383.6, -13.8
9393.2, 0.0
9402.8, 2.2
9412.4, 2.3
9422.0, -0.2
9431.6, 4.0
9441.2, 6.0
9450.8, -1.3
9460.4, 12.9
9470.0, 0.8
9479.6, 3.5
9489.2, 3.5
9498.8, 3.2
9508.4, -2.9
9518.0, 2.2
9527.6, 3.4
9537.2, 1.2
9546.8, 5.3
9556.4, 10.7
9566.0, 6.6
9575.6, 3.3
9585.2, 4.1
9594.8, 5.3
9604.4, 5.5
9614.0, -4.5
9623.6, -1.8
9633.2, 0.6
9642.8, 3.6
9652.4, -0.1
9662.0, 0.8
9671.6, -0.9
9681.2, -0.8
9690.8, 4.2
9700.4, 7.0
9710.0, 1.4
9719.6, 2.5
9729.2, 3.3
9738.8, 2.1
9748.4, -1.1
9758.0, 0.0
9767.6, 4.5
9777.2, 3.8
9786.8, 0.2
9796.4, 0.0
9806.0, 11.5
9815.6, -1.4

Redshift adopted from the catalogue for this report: 1.209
